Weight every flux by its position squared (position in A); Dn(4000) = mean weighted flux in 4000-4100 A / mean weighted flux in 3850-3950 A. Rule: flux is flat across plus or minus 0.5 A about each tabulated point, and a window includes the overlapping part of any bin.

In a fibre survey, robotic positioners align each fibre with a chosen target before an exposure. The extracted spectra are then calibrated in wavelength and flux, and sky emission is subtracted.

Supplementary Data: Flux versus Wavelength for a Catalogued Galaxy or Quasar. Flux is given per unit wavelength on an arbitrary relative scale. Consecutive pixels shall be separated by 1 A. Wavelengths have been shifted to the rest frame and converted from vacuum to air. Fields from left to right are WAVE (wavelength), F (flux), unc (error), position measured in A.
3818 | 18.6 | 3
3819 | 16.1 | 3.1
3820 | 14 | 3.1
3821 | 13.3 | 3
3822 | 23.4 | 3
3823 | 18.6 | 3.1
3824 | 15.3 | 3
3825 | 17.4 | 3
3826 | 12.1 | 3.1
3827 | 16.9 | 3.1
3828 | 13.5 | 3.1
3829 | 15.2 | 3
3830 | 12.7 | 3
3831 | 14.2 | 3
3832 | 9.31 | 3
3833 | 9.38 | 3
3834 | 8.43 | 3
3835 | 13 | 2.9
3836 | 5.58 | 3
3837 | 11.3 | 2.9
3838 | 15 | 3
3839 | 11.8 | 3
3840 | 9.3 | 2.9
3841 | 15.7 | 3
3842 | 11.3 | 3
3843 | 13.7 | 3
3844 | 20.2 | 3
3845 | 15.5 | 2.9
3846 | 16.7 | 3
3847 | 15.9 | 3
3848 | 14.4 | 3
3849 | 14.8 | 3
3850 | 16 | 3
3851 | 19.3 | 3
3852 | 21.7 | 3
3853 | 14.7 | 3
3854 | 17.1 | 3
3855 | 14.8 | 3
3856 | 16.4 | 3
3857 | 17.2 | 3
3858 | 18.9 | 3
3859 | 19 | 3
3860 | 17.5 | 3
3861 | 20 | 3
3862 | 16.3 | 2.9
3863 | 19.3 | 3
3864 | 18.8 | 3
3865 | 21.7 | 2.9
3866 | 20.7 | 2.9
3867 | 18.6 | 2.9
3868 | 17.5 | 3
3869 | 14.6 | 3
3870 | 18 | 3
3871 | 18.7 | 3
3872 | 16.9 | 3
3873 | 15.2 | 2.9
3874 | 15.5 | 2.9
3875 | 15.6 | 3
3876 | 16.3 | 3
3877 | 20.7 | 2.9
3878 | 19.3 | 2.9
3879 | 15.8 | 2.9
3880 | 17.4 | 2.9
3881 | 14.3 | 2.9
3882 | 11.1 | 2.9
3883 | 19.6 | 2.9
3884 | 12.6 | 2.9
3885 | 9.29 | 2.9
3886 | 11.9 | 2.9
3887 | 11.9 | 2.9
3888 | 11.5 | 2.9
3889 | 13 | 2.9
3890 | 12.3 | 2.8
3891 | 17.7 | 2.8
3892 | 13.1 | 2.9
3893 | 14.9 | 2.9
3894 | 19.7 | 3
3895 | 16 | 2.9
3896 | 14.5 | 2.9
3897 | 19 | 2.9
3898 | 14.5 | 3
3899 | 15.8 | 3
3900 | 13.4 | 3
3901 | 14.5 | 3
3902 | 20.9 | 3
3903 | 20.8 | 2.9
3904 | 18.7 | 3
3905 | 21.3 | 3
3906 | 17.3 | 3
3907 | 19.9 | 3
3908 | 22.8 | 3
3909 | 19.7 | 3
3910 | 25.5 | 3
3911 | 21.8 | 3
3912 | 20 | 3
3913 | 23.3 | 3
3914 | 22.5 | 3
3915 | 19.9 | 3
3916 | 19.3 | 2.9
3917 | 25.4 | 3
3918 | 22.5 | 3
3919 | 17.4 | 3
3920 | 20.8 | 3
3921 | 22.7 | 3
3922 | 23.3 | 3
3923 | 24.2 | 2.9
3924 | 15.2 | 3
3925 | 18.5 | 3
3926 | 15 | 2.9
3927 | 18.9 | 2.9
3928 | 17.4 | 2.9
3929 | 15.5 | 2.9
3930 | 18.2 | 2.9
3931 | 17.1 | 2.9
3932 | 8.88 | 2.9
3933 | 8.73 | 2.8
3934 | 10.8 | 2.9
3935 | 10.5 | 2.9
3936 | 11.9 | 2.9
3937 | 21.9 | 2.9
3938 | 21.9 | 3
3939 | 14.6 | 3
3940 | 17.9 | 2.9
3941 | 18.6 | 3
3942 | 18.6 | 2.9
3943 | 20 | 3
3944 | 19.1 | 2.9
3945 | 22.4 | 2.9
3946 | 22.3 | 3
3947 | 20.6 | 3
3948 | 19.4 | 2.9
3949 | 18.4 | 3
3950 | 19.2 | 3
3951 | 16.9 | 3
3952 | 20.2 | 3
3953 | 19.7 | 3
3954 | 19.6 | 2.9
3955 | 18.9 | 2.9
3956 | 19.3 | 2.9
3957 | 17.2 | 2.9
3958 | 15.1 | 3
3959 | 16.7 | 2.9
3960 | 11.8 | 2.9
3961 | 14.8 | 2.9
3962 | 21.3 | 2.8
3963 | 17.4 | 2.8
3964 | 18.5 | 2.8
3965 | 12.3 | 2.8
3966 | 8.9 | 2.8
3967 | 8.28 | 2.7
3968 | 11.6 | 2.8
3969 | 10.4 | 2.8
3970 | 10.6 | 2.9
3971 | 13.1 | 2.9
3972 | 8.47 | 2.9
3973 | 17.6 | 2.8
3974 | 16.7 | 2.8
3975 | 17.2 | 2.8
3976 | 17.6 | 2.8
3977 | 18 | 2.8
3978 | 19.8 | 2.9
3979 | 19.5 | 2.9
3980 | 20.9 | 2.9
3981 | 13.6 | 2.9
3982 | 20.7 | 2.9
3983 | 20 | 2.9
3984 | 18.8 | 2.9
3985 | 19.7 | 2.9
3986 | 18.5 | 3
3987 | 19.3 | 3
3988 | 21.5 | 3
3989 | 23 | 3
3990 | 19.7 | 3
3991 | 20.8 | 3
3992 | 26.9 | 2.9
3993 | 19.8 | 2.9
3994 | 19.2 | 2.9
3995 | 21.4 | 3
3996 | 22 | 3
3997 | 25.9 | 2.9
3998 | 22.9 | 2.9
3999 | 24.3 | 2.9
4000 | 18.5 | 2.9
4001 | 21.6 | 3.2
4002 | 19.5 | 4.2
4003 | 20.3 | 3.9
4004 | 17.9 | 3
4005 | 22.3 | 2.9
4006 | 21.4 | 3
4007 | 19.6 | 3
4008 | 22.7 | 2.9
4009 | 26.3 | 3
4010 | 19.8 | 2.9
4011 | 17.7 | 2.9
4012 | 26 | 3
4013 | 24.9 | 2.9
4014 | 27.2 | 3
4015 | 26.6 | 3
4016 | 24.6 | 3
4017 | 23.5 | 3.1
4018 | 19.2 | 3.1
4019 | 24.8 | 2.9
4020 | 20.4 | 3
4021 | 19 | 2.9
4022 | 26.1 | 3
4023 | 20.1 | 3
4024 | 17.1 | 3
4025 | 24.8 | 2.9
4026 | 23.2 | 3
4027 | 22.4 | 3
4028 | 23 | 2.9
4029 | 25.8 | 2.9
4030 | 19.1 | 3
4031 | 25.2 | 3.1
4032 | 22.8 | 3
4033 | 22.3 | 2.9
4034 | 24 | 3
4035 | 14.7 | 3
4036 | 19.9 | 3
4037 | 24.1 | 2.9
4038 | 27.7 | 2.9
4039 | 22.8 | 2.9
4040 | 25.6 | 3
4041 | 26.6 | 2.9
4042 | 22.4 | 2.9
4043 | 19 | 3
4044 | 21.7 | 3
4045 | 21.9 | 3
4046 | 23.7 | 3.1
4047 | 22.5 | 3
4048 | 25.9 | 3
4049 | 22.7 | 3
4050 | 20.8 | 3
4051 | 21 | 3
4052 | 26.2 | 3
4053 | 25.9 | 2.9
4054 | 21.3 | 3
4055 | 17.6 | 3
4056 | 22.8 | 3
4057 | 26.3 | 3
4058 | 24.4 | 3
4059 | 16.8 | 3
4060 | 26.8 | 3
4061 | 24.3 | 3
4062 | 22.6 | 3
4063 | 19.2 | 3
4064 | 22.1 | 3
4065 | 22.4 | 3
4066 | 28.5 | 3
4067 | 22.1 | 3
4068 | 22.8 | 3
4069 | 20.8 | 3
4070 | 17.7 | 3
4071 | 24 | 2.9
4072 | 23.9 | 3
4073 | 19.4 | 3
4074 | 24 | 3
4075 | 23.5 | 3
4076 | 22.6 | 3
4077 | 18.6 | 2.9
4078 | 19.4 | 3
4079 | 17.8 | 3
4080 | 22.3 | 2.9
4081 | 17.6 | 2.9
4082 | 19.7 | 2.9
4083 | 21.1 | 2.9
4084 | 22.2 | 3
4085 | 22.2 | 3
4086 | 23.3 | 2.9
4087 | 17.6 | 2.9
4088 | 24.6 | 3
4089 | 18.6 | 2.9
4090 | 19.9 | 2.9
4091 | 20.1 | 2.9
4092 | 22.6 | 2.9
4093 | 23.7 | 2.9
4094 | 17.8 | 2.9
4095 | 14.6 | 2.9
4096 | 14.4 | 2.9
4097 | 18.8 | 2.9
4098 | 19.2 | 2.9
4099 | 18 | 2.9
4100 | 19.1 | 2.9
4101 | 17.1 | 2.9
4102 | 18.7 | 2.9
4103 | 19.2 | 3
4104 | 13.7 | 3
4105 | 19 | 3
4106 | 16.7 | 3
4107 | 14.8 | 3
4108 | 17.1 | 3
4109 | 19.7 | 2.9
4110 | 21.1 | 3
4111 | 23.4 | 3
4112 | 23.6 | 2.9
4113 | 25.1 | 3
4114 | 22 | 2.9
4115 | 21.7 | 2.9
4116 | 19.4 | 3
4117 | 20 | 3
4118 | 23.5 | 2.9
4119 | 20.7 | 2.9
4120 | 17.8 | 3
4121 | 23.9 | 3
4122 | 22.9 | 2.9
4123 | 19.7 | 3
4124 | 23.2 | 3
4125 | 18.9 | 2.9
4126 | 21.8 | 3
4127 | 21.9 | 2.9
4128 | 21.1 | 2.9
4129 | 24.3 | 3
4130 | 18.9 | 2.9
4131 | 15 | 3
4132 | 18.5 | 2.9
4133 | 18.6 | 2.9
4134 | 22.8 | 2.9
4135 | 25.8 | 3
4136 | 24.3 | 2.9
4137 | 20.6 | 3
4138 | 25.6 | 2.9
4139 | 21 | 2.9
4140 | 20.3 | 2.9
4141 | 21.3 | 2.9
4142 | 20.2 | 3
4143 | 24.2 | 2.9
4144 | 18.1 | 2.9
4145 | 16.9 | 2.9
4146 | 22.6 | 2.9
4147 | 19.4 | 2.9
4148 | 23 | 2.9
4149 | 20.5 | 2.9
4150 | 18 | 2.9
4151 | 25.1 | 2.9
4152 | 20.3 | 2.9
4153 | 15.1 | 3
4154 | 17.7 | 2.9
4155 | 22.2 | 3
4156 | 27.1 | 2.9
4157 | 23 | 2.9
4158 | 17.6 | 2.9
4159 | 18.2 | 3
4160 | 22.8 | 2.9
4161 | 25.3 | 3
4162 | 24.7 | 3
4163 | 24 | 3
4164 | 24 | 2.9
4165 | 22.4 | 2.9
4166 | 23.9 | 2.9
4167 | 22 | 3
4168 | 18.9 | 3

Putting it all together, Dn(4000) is 1.33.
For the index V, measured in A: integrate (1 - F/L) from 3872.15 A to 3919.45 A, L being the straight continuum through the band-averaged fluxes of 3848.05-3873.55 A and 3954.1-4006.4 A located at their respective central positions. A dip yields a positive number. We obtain 1.2 A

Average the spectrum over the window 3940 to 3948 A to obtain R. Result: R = 20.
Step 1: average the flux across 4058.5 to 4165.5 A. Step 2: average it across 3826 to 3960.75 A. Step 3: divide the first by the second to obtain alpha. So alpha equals 1.2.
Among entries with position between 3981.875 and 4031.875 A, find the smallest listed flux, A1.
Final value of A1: 17.1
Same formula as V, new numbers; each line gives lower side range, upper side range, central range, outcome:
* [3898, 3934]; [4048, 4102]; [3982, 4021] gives -3.1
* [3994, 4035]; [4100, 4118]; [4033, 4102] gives -2.4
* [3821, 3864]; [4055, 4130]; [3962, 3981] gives 3.3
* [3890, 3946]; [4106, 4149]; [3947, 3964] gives 0.7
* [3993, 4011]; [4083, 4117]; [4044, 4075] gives -3.5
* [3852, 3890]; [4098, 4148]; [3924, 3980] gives 4.0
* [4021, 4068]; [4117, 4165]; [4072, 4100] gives 2.5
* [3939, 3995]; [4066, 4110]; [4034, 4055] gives -4.0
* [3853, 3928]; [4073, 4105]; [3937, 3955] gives -1.1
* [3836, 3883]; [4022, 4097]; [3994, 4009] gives -0.9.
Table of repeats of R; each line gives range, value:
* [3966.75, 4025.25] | 20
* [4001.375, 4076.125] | 22.5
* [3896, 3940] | 18.4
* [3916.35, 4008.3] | 18.2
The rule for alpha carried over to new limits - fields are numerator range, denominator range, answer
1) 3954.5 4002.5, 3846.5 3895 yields 1.09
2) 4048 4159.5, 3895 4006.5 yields 1.14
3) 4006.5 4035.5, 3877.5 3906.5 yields 1.44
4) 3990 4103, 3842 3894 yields 1.33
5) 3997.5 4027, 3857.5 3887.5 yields 1.32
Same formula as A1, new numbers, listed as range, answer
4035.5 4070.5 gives 16.8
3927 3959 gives 8.73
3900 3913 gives 13.4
